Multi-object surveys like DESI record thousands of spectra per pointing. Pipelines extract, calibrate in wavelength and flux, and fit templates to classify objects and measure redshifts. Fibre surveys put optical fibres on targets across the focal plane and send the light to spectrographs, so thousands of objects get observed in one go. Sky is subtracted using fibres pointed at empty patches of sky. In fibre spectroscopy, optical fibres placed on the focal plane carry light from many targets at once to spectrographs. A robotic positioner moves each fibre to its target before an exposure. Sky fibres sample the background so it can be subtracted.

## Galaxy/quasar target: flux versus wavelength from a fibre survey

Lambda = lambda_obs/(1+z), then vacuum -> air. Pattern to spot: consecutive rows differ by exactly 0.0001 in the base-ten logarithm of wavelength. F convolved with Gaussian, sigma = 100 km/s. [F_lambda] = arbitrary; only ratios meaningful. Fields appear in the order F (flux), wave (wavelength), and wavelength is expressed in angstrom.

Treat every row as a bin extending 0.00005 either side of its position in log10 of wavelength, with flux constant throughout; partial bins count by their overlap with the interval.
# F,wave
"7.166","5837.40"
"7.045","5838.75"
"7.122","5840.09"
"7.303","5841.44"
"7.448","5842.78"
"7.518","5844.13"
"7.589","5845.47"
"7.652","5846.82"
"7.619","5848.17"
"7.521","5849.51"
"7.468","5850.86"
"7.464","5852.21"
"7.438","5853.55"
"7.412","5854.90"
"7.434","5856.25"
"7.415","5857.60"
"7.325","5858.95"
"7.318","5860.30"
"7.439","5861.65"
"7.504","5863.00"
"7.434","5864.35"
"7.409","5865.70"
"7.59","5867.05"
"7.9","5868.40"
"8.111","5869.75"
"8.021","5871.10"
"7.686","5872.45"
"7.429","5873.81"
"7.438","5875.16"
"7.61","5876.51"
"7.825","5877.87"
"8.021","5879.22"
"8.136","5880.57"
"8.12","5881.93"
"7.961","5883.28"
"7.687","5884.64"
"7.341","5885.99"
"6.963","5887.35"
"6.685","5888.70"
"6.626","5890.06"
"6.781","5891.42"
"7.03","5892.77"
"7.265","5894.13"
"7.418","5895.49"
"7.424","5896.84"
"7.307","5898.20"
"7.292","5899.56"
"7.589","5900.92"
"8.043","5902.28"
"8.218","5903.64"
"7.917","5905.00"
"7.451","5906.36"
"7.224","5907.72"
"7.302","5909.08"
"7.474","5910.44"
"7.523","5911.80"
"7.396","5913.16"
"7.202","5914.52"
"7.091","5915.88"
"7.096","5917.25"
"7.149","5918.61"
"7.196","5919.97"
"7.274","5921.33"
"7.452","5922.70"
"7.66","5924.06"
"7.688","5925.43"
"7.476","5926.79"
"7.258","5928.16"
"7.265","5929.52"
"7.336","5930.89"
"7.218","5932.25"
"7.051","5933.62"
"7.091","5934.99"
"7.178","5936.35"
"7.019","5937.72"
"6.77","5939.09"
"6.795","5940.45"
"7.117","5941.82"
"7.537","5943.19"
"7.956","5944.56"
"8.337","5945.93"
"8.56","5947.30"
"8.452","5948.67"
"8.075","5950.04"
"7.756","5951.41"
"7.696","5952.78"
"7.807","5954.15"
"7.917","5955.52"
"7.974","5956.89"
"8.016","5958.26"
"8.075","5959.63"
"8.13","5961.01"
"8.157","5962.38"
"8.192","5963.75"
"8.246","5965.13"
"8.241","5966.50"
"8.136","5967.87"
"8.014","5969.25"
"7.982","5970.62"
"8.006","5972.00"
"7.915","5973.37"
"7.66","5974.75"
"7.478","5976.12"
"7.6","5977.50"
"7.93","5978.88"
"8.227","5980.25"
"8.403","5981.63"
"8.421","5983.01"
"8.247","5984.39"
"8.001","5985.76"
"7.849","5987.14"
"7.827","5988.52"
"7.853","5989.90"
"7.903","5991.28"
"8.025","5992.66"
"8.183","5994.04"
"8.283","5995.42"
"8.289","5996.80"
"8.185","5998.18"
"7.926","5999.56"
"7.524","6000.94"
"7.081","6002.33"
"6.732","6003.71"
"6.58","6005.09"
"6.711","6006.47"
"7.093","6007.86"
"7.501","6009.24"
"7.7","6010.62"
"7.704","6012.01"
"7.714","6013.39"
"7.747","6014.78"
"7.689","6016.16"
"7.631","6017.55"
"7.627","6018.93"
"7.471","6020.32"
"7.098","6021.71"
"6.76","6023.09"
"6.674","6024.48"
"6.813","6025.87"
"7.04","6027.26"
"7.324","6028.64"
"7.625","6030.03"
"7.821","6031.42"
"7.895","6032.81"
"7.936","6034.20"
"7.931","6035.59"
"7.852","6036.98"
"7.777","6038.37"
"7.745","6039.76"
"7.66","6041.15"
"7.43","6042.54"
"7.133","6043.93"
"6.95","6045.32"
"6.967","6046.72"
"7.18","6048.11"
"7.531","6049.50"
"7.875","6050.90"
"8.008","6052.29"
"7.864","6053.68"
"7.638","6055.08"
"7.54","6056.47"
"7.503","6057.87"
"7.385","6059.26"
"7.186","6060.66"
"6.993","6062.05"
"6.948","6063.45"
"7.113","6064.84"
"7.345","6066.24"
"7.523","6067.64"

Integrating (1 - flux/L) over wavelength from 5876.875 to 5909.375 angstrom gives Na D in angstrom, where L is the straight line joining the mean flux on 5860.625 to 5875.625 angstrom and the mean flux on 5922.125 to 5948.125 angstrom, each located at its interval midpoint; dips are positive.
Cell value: 0.26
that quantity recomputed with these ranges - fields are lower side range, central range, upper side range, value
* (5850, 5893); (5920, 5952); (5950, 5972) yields 1.6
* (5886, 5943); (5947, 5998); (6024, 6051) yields -4.7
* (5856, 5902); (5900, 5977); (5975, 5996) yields 1.4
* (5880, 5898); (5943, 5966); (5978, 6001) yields -0.7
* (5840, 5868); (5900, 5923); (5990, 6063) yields 0.1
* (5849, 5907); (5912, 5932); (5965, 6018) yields 0.8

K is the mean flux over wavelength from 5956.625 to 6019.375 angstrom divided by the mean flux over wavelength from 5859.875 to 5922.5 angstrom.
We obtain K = 1.05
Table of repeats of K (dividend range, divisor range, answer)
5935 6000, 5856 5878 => 1.04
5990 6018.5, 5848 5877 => 1.01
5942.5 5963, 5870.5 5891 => 1.06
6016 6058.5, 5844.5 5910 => 0.99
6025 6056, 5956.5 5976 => 0.94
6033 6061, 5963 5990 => 0.94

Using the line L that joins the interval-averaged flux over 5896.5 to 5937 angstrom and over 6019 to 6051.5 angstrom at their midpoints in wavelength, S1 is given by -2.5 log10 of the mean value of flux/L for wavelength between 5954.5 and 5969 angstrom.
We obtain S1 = -0.10 mag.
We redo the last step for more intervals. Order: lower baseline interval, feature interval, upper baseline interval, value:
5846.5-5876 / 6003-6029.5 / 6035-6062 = 0.041 mag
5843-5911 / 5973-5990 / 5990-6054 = -0.061 mag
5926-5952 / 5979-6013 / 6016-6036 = -0.047 mag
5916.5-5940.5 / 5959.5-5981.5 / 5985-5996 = -0.036 mag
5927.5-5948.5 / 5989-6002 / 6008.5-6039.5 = -0.072 mag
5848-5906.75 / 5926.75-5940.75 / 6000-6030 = 0.043 mag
